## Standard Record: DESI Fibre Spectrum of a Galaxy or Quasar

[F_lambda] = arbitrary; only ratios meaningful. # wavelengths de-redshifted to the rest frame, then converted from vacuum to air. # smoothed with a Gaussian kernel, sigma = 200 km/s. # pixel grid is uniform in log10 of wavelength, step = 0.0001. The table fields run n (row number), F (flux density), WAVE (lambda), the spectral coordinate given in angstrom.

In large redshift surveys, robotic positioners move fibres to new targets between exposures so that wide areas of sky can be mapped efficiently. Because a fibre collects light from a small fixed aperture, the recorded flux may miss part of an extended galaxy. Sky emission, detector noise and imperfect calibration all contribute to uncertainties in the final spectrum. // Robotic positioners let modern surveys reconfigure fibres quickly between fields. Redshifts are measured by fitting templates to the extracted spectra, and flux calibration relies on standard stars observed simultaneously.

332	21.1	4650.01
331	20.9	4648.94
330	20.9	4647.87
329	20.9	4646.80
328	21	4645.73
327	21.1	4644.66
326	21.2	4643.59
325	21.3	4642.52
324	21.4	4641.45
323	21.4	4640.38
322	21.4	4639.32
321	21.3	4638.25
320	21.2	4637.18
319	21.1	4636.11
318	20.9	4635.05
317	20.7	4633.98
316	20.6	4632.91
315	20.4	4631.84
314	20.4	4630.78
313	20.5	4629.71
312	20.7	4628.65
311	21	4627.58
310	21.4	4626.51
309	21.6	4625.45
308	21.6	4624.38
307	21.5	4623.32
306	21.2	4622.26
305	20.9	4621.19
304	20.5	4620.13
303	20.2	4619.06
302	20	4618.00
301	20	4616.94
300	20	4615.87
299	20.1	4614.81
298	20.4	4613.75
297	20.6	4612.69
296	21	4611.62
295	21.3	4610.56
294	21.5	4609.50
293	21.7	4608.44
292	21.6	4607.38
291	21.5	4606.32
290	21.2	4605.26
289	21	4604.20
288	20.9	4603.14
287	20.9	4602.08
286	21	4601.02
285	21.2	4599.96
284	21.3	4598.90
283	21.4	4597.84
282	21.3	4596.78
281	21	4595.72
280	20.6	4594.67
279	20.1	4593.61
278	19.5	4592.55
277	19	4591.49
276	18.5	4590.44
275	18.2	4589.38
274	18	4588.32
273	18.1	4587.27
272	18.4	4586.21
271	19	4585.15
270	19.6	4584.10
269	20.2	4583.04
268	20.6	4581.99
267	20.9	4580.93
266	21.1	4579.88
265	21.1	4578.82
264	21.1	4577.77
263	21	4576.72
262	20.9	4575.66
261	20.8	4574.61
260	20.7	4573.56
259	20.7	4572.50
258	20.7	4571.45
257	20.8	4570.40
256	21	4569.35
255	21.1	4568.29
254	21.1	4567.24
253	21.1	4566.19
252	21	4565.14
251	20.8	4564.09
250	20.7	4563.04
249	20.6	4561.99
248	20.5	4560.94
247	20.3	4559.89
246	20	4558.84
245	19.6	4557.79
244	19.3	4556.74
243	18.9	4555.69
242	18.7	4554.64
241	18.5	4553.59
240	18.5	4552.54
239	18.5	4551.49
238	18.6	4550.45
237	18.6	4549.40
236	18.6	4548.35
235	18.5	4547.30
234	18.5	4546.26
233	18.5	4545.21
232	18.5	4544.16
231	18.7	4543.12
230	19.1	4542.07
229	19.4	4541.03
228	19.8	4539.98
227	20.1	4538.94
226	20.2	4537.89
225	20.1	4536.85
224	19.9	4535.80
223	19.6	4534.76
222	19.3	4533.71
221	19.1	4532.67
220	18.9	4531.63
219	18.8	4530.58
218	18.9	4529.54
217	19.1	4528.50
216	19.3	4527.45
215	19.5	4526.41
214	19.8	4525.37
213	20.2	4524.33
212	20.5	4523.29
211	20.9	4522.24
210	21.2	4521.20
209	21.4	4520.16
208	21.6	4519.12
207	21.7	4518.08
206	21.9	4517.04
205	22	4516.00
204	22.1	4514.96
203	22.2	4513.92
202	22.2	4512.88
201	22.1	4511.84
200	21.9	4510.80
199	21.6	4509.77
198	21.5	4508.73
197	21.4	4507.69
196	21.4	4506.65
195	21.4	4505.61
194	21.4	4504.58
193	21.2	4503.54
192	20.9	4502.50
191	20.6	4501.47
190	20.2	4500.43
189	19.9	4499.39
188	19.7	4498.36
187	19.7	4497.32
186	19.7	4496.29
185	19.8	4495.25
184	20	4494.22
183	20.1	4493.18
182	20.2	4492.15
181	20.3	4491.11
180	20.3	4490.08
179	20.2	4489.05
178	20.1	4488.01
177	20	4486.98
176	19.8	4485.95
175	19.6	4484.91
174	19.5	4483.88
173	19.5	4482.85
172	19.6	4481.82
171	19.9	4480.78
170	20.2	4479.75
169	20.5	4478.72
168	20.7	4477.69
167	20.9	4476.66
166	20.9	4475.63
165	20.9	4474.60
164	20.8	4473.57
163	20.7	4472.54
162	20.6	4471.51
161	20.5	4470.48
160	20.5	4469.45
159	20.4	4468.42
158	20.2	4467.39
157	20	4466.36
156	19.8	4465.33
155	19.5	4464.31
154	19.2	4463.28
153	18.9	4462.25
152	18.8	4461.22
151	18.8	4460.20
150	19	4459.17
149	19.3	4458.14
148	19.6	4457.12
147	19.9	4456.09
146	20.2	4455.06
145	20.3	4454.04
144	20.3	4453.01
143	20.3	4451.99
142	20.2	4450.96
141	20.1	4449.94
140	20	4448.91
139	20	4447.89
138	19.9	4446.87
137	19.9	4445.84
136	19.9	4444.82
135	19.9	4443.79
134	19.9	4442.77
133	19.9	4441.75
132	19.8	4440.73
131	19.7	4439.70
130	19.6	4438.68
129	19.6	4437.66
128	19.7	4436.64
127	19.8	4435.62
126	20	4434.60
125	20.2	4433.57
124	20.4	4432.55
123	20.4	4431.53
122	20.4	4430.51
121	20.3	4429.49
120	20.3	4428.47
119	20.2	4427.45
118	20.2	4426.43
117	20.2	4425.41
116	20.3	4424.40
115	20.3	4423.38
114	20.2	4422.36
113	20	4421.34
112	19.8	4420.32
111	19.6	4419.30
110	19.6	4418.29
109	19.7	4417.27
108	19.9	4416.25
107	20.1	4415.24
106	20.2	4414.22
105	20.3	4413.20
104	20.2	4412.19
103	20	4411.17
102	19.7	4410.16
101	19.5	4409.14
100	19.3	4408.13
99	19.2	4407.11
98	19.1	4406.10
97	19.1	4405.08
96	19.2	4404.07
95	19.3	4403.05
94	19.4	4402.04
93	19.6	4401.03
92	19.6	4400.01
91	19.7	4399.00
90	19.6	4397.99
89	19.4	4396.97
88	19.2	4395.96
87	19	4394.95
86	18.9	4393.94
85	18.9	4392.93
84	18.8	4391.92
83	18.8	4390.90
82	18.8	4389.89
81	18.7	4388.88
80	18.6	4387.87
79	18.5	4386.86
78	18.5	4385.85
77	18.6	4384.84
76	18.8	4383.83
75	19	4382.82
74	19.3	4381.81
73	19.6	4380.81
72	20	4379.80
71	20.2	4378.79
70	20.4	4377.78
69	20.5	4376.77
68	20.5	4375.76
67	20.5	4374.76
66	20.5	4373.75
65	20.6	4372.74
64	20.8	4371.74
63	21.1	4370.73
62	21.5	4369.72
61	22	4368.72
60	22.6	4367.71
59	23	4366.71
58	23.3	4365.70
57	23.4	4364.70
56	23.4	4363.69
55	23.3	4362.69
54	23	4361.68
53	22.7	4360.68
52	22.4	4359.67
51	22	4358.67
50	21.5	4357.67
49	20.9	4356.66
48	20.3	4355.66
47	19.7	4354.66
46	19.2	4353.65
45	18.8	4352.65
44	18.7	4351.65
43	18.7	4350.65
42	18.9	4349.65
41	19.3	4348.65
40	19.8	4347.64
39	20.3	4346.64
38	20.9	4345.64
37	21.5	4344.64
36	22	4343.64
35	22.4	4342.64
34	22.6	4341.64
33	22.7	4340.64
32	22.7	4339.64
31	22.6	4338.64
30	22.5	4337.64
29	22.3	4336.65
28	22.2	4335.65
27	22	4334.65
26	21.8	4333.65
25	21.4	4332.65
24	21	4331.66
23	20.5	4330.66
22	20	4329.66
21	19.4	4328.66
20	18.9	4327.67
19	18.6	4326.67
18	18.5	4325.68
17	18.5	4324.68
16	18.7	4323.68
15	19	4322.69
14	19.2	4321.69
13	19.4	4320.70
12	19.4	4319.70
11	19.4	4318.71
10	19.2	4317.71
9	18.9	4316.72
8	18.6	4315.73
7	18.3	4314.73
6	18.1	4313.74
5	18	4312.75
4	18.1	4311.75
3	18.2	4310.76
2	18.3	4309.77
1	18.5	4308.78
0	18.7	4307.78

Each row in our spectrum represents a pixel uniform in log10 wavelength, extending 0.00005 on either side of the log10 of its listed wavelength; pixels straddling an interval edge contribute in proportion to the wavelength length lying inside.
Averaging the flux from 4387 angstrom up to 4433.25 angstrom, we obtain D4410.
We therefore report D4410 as 19.6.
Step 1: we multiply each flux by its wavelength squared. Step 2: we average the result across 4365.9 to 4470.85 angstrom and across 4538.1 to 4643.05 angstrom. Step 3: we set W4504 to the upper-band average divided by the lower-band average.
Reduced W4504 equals 1.1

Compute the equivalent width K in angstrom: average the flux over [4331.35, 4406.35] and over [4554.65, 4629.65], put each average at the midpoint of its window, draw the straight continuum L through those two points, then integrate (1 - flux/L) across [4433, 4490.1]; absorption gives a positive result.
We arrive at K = 1.6 angstrom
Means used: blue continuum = 20.5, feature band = 20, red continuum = 20.5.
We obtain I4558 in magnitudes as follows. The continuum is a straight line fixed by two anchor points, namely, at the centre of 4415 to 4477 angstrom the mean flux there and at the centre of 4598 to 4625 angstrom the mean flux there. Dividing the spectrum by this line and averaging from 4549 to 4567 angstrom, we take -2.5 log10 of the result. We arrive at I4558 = 0.05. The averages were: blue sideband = 20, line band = 19.7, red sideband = 20.9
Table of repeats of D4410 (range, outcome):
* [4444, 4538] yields 20.3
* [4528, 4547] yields 19.2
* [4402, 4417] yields 19.6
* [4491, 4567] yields 20.1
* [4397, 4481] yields 19.9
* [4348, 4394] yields 20.4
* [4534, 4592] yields 19.8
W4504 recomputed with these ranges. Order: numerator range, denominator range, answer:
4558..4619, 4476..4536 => 1.04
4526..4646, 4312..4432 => 1.10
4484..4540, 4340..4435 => 1.07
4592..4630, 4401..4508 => 1.12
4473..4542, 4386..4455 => 1.08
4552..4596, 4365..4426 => 1.09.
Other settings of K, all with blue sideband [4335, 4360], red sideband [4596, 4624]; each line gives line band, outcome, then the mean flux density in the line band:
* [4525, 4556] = 2.8 angstrom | 19.1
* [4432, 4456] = 1.1 angstrom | 20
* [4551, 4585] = 1.0 angstrom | 20.3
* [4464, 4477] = 0.3 angstrom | 20.5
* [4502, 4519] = -0.6 angstrom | 21.7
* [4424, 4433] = 0.3 angstrom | 20.3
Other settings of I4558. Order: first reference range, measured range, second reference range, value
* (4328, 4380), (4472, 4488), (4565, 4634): 0.035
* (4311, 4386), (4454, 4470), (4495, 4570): 0.036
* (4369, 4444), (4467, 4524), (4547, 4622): -0.038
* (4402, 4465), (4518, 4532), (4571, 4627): 0.007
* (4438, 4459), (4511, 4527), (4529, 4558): -0.108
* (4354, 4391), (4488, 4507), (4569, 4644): 0.017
